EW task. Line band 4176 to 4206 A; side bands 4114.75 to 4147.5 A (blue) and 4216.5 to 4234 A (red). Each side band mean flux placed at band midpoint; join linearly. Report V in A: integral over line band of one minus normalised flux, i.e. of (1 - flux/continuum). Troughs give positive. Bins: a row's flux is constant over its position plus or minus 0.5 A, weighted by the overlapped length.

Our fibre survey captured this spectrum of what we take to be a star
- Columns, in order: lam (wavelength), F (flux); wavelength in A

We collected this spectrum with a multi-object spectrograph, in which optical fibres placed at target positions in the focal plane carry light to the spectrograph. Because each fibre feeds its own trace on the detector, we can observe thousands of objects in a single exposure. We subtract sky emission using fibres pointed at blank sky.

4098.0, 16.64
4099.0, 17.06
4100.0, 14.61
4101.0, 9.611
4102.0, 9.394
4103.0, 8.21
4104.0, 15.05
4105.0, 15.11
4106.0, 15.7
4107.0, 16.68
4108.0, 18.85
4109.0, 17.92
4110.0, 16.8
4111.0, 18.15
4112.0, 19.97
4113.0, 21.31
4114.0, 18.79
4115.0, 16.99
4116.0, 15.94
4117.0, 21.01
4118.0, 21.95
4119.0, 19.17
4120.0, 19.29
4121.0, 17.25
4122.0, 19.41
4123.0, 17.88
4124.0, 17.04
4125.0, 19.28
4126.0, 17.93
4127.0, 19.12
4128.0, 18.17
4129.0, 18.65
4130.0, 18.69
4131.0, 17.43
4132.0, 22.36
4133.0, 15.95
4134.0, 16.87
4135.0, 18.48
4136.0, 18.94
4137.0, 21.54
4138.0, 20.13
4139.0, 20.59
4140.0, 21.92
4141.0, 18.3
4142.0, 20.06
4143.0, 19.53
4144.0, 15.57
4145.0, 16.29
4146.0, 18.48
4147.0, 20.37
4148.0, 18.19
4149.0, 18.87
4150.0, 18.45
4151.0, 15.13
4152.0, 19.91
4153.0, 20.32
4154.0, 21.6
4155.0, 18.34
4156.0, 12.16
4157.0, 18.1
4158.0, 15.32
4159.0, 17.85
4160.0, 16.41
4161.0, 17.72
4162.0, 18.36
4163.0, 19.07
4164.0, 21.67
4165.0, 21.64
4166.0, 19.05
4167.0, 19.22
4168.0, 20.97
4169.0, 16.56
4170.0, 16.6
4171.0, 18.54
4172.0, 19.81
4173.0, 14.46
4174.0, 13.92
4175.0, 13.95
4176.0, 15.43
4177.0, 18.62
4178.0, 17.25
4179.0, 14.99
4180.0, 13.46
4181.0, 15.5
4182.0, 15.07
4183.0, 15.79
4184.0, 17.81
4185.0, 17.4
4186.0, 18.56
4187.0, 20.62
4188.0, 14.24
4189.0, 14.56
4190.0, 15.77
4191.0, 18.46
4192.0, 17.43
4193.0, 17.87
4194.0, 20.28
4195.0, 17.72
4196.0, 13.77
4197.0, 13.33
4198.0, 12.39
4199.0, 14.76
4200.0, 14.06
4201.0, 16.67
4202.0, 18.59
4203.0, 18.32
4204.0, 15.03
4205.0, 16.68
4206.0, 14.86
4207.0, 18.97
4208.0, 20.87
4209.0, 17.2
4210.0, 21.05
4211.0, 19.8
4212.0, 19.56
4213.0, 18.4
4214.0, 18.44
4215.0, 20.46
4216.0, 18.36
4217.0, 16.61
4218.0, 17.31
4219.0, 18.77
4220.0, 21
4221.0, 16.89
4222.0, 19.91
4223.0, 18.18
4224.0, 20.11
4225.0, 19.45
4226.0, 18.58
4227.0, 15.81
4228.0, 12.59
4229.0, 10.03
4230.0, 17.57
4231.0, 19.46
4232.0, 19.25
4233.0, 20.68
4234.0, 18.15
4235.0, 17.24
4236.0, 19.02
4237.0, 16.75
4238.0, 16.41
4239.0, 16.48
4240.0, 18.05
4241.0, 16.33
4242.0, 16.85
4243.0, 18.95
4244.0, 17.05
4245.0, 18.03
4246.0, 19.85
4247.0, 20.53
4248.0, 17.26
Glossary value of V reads 3.0 A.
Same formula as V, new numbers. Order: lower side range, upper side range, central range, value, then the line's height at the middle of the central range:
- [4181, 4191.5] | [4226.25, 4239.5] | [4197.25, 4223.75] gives -1.5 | 16.8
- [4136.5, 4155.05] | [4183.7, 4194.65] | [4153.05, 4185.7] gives 1.7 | 18.3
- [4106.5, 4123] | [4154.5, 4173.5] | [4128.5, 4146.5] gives -0.5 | 18.4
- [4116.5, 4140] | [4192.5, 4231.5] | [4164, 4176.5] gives 0.4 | 18.2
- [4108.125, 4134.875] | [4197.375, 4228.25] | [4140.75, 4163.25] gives 0.4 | 18.3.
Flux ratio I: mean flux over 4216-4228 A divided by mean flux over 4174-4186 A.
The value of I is 1.1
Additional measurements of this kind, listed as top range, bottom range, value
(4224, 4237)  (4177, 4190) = 1.07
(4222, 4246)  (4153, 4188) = 1.01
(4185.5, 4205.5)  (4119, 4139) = 0.88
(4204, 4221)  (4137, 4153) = 0.98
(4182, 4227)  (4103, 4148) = 0.95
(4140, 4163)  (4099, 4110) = 1.26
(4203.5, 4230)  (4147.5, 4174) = 0.98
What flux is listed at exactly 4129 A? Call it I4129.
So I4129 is 18.65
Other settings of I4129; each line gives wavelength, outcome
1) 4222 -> 19.91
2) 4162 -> 18.36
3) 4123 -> 17.88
